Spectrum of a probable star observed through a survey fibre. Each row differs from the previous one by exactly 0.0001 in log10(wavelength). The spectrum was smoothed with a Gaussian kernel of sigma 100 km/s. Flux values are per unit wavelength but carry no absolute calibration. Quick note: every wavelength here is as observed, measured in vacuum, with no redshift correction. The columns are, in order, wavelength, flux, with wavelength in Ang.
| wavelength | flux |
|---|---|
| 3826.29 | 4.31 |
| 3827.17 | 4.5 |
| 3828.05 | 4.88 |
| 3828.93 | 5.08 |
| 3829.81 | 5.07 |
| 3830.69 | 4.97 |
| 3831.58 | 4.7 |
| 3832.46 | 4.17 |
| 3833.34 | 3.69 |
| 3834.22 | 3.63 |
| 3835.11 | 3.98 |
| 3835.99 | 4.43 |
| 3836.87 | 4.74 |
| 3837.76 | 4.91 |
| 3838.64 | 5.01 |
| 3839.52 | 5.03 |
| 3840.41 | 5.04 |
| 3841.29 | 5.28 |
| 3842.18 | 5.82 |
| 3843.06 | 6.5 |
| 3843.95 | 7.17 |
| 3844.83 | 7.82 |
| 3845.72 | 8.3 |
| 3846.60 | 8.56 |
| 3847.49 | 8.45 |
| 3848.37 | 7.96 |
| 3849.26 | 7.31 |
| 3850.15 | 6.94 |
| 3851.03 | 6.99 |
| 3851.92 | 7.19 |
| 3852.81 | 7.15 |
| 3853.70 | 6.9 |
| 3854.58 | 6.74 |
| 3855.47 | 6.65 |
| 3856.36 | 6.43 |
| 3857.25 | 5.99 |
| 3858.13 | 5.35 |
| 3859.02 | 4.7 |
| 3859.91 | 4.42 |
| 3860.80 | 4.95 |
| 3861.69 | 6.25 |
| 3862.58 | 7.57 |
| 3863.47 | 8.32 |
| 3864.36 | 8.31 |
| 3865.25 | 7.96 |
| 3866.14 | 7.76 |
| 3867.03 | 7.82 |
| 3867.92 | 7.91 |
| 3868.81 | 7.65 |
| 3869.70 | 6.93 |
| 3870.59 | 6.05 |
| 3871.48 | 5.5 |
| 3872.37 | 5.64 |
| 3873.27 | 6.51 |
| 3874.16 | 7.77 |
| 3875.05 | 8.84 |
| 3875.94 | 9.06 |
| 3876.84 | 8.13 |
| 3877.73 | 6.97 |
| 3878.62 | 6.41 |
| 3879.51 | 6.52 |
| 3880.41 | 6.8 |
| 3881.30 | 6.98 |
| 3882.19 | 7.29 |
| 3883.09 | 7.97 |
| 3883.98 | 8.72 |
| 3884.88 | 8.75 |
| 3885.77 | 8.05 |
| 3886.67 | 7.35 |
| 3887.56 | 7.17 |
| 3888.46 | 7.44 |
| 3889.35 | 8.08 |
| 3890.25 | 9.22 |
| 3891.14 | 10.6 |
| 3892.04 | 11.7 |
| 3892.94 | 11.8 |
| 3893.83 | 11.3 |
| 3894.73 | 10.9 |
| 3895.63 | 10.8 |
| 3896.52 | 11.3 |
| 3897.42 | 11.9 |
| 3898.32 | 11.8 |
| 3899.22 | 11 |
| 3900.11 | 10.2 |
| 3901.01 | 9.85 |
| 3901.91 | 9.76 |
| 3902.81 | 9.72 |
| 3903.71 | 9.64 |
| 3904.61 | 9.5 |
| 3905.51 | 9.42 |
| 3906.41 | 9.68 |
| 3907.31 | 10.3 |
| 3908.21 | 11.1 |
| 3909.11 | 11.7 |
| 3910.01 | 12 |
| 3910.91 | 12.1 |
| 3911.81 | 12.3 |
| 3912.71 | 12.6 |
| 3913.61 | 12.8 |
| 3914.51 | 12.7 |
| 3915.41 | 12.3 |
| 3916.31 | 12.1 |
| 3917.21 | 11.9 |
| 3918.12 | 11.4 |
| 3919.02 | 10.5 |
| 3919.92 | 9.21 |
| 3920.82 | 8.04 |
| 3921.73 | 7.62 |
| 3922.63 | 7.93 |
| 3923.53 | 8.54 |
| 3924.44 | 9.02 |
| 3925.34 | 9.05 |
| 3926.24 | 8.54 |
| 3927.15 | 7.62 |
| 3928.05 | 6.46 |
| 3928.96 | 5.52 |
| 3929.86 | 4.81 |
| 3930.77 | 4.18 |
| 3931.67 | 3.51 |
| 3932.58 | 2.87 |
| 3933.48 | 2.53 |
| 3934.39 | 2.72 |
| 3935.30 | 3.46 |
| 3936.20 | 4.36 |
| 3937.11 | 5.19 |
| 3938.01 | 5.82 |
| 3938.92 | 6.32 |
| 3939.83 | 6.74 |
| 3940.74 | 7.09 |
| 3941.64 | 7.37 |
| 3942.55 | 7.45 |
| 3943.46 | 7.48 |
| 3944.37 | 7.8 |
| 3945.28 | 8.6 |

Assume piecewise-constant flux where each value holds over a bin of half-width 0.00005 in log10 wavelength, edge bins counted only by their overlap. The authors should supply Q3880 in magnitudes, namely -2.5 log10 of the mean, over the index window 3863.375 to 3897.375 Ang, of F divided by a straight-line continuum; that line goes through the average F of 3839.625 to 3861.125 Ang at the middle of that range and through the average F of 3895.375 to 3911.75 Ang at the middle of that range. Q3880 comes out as 0.08 mag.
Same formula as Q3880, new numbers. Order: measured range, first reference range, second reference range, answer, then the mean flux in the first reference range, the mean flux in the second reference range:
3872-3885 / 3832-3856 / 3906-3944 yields -0.06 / 6.16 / 8.2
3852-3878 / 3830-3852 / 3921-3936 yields -0.17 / 5.92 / 5.91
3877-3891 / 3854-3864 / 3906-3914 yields 0.16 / 6.16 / 11.6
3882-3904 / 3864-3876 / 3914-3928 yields -0.16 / 7.35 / 9.68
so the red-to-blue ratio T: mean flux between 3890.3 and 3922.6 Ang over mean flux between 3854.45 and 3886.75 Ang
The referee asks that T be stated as 1.5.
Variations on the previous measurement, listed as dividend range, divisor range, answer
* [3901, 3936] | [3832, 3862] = 1.46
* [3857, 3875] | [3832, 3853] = 1.11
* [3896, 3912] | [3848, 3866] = 1.60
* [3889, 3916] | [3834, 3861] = 1.77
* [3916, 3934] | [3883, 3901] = 0.76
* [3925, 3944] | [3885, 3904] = 0.57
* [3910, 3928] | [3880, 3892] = 1.26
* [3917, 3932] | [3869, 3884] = 1.10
